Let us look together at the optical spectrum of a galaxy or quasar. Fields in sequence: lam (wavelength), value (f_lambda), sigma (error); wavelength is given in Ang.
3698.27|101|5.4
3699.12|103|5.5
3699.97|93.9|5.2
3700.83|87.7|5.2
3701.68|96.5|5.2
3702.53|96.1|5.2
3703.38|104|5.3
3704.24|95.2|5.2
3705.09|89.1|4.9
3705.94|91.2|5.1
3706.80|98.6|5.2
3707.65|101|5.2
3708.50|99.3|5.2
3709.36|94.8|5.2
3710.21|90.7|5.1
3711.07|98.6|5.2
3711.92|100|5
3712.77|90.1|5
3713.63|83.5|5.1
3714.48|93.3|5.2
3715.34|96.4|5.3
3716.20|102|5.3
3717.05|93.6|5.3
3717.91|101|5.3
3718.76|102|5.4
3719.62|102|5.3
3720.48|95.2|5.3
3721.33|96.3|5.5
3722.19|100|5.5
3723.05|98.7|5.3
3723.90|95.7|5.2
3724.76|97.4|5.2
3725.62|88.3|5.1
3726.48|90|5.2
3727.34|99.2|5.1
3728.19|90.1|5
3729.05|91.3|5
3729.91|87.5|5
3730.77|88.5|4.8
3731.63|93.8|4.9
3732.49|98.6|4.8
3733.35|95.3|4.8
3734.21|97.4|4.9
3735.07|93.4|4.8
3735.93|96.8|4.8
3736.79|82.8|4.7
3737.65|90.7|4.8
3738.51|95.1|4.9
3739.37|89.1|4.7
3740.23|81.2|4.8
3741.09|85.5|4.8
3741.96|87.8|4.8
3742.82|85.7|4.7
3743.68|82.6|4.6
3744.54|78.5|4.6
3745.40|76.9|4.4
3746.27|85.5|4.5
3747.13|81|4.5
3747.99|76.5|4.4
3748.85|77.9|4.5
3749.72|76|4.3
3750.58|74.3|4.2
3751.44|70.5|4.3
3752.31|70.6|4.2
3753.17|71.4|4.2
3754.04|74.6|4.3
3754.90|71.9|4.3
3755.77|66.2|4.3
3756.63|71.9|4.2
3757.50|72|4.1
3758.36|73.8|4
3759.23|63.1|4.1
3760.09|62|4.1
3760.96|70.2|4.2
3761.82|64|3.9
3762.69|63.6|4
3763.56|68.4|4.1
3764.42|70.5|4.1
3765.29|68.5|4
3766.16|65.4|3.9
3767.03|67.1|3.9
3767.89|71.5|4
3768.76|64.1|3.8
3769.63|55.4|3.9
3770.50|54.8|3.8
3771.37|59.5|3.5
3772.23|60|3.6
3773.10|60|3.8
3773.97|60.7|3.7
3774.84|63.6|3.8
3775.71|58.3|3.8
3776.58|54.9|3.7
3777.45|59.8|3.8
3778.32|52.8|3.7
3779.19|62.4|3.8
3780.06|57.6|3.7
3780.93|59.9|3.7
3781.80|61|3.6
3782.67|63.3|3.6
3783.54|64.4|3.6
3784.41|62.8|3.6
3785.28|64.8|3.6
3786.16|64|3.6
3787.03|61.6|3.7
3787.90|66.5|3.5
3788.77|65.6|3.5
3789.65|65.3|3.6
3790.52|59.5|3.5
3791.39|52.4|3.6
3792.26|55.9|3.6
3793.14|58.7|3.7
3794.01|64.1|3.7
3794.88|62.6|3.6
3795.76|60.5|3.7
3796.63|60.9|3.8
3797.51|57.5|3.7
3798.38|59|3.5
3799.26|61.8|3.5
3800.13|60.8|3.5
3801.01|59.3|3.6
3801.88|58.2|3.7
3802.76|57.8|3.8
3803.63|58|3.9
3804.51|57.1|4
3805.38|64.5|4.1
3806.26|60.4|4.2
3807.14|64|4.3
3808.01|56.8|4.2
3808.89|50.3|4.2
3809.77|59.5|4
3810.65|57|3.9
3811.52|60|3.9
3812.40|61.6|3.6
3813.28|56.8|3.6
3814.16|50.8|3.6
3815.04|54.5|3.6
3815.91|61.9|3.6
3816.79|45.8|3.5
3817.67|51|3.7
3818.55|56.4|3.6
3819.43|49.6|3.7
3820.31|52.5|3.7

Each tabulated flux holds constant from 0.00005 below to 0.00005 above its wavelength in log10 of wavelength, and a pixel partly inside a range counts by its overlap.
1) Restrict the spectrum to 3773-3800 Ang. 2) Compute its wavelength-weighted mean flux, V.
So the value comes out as 60.7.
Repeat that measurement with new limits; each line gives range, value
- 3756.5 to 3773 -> 65.3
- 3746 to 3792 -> 65.6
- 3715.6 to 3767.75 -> 83.4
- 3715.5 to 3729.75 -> 96.3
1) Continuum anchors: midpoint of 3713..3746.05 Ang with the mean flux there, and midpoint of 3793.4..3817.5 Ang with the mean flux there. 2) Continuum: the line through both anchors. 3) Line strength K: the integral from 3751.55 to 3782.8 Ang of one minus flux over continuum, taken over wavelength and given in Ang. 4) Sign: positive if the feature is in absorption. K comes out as 4.6 Ang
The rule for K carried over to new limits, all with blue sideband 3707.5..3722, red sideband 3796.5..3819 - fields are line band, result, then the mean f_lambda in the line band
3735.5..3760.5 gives 1.3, 78.4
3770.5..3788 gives 2.2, 60.7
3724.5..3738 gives -0.4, 92.5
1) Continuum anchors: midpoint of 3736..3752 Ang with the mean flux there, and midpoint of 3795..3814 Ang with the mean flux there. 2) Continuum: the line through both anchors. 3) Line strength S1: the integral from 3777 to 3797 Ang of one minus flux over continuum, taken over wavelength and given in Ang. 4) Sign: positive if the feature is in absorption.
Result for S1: 1.4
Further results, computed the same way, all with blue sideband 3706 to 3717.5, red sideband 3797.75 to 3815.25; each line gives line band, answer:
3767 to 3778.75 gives 1.9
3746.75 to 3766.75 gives 1.9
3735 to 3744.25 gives -0.4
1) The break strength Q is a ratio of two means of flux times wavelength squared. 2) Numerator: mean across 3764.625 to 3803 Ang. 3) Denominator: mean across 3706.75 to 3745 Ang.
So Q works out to 0.7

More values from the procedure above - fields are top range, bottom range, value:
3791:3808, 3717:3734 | 0.65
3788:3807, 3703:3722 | 0.65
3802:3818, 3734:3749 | 0.69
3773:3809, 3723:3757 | 0.73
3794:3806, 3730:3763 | 0.77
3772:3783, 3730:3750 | 0.70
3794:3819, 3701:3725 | 0.63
